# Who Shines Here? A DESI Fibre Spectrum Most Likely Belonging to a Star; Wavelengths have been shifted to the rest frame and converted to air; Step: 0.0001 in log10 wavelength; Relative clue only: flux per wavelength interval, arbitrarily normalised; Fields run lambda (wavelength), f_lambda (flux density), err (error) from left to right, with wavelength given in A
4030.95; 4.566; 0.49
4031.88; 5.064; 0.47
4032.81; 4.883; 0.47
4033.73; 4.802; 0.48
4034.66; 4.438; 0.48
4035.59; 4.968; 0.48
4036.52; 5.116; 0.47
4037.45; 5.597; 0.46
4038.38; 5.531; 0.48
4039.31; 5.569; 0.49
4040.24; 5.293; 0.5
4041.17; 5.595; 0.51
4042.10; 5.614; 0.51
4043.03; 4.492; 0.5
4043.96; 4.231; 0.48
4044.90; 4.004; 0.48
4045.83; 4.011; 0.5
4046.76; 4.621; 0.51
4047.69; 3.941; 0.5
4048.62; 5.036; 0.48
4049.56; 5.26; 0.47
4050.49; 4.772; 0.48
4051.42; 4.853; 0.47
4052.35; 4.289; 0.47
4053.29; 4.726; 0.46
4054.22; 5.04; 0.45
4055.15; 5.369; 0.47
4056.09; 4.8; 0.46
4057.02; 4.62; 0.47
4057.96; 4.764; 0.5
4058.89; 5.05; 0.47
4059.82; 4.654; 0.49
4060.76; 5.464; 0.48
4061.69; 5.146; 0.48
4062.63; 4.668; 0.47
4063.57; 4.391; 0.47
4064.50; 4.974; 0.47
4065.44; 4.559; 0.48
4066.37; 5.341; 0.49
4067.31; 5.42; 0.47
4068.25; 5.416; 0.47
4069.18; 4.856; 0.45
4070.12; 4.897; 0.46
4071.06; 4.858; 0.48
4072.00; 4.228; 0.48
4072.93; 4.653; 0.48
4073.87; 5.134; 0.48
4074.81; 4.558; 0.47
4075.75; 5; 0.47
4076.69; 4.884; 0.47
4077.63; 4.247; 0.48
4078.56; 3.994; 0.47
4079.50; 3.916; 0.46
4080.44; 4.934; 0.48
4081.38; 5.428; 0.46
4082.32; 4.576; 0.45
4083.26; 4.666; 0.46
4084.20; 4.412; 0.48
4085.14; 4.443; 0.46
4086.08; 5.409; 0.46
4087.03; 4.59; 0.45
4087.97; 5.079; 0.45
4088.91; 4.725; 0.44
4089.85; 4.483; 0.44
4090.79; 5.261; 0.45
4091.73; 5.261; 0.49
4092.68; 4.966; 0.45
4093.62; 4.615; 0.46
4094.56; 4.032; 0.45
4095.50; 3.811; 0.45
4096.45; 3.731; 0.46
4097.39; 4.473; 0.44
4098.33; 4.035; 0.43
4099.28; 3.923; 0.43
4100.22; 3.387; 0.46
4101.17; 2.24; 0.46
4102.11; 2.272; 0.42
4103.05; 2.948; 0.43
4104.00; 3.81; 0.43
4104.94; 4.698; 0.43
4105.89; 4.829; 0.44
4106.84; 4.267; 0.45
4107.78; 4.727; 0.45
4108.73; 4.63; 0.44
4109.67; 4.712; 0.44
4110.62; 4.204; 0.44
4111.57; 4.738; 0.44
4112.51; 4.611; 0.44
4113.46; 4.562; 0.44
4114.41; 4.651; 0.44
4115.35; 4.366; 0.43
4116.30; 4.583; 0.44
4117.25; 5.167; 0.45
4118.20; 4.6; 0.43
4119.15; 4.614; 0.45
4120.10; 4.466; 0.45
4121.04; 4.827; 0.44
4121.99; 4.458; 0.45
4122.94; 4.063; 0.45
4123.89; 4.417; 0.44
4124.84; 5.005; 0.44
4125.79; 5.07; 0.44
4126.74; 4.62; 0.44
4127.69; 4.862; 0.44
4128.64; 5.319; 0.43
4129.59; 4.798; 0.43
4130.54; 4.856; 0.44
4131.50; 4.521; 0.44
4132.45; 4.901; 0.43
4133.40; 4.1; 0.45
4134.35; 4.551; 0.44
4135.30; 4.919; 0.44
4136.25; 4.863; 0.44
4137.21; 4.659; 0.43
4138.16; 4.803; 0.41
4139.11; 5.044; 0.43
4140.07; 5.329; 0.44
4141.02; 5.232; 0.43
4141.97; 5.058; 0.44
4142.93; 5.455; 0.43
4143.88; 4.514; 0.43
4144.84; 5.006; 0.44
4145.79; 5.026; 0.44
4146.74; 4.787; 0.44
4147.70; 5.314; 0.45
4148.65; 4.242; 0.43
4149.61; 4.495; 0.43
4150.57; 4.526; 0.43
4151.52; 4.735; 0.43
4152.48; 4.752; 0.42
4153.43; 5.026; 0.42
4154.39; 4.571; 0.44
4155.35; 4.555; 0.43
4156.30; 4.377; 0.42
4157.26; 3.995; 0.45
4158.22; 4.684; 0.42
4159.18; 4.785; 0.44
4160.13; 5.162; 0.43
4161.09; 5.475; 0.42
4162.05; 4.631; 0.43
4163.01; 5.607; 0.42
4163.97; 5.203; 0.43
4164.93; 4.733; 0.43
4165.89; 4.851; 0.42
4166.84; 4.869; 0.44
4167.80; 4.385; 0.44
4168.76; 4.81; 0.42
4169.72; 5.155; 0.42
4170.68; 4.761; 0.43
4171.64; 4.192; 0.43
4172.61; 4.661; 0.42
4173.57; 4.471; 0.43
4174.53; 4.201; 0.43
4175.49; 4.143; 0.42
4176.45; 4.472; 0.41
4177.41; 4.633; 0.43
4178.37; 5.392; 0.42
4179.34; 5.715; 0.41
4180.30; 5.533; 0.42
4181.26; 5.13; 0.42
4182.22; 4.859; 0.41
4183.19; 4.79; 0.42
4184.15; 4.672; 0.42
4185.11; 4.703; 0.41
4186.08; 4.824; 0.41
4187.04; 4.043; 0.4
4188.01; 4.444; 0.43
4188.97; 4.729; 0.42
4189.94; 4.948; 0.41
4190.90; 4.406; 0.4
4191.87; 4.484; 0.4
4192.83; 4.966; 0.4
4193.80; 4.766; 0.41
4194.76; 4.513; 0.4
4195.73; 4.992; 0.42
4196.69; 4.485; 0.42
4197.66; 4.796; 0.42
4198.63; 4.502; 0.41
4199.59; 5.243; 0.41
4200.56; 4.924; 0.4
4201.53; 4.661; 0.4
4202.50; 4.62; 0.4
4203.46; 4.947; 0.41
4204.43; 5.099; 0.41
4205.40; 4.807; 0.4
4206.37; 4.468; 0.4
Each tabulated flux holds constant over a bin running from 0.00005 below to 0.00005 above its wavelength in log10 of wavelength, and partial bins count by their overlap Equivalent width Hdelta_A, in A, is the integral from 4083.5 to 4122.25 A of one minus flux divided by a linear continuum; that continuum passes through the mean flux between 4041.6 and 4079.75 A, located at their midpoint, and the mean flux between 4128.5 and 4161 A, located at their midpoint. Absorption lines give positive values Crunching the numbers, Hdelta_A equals 3.2 A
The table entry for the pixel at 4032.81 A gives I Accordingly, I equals 4.883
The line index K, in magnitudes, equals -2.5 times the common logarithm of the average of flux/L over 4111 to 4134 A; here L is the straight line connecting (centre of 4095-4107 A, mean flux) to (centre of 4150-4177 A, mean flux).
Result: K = -0.155 mag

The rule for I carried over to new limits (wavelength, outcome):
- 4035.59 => 4.968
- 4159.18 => 4.785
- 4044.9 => 4.004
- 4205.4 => 4.807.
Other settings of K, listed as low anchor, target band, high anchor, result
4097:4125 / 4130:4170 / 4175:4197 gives -0.07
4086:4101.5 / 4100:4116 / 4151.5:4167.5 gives 0.09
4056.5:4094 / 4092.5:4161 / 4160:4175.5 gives 0.06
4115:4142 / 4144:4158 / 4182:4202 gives 0.02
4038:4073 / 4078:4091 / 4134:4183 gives 0.04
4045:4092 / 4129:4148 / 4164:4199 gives -0.03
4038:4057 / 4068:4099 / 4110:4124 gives 0.01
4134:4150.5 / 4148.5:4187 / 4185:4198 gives 0.00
